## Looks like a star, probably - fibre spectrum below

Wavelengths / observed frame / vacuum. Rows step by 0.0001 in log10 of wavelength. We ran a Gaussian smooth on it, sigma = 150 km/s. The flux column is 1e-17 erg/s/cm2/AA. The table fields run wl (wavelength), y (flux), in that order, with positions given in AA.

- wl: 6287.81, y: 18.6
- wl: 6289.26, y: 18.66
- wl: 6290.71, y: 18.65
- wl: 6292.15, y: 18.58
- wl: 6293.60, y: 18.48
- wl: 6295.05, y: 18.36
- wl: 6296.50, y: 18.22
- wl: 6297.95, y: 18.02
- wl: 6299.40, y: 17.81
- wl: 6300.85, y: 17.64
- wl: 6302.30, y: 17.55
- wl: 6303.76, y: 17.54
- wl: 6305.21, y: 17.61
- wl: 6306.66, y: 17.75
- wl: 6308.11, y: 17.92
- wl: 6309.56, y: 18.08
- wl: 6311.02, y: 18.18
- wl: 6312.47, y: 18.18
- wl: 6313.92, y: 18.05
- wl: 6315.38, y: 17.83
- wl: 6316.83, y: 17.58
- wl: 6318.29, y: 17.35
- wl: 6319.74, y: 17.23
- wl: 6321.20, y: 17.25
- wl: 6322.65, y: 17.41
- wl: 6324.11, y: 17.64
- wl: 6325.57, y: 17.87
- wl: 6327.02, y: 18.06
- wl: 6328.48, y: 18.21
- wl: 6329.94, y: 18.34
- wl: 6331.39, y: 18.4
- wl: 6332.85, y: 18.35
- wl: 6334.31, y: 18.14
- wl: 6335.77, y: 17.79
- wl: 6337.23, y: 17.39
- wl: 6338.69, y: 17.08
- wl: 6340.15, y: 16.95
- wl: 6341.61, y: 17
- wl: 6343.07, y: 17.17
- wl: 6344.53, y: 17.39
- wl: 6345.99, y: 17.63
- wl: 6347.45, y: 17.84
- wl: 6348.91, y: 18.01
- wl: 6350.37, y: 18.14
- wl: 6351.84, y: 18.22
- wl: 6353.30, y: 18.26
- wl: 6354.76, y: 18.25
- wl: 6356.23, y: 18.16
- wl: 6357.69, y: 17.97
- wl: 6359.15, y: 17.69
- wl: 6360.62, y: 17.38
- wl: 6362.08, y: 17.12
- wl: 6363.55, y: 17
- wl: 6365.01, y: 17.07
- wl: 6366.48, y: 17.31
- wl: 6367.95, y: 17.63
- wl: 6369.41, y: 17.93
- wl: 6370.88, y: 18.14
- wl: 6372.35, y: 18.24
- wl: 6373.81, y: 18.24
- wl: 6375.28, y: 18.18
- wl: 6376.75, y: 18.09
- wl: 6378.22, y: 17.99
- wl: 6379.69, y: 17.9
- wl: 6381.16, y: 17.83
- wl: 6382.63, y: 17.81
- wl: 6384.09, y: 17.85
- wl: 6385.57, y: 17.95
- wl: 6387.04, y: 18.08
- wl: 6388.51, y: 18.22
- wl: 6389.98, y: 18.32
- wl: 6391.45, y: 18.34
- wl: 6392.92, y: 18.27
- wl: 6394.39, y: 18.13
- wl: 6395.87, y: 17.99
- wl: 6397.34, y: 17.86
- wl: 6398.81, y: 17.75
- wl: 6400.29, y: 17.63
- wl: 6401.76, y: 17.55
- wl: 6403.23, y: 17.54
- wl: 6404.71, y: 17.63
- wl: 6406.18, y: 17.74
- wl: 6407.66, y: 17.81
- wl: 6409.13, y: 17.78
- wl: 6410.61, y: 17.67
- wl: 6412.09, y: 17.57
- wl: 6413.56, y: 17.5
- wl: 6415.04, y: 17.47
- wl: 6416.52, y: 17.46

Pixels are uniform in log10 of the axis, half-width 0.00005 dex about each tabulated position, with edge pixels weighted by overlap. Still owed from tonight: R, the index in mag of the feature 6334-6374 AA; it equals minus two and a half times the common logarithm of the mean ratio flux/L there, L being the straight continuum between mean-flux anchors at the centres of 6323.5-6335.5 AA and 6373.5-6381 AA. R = 0.02 mag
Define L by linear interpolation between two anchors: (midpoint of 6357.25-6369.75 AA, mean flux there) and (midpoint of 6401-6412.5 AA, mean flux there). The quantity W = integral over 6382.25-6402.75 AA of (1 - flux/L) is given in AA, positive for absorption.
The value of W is -0.5 AA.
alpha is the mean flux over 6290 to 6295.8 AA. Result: 18.5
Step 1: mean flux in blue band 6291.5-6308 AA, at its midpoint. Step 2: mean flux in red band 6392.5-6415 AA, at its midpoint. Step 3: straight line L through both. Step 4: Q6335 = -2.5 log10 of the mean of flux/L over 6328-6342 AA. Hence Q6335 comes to 0.007 mag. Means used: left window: 18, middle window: 17.8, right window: 17.7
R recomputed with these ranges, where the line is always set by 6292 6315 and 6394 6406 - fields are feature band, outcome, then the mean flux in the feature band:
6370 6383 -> -0.01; 18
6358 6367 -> 0.03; 17.3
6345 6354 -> -0.01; 18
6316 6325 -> 0.03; 17.4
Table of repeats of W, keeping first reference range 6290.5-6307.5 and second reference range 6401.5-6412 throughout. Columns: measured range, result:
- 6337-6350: 0.3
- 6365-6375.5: -0.1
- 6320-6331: 0.1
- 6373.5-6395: -0.4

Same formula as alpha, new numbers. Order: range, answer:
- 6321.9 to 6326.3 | 17.7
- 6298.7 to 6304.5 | 17.6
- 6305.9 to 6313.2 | 18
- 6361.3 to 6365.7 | 17.1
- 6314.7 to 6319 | 17.6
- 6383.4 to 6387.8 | 17.9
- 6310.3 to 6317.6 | 18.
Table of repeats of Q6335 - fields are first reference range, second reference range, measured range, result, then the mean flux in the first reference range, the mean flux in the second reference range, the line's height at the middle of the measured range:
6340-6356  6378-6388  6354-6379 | 0.00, 17.8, 17.9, 17.8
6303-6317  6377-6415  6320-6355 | 0.01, 17.9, 17.9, 17.9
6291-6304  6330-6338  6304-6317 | 0.01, 18.1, 18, 18.1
